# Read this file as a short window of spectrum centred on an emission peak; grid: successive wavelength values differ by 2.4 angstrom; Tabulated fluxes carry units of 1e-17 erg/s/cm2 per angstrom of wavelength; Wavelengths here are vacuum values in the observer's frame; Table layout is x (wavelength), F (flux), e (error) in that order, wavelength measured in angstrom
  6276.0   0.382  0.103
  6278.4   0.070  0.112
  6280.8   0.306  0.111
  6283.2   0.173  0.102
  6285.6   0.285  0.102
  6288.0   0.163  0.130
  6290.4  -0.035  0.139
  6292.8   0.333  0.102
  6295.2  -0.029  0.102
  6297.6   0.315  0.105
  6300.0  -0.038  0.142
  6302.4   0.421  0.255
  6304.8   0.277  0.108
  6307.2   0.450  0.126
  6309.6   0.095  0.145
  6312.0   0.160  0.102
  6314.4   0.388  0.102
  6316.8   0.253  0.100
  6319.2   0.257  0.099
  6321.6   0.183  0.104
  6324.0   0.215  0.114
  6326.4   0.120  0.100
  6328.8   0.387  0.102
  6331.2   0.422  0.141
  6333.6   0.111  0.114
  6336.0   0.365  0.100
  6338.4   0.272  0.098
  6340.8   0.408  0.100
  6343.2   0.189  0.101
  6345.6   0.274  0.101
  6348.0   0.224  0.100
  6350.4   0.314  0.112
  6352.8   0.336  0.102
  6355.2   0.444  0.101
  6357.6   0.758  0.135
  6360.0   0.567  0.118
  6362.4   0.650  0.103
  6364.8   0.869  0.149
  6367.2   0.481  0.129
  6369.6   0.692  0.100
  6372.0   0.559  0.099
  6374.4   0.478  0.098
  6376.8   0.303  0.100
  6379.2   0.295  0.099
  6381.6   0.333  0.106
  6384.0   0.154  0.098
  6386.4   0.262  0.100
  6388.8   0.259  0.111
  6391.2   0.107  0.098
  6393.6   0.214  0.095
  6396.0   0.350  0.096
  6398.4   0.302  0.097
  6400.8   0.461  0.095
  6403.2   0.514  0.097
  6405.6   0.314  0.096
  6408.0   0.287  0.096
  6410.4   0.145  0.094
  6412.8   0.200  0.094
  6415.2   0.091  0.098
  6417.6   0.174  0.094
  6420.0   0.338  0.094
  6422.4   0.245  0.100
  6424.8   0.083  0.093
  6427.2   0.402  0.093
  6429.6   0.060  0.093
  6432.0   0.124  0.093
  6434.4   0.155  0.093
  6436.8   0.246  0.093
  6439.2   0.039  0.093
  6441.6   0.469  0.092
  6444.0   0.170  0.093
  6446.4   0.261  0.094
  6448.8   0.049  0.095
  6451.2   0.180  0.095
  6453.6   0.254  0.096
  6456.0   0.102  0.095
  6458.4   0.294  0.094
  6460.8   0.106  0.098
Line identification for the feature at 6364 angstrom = C III] 1909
